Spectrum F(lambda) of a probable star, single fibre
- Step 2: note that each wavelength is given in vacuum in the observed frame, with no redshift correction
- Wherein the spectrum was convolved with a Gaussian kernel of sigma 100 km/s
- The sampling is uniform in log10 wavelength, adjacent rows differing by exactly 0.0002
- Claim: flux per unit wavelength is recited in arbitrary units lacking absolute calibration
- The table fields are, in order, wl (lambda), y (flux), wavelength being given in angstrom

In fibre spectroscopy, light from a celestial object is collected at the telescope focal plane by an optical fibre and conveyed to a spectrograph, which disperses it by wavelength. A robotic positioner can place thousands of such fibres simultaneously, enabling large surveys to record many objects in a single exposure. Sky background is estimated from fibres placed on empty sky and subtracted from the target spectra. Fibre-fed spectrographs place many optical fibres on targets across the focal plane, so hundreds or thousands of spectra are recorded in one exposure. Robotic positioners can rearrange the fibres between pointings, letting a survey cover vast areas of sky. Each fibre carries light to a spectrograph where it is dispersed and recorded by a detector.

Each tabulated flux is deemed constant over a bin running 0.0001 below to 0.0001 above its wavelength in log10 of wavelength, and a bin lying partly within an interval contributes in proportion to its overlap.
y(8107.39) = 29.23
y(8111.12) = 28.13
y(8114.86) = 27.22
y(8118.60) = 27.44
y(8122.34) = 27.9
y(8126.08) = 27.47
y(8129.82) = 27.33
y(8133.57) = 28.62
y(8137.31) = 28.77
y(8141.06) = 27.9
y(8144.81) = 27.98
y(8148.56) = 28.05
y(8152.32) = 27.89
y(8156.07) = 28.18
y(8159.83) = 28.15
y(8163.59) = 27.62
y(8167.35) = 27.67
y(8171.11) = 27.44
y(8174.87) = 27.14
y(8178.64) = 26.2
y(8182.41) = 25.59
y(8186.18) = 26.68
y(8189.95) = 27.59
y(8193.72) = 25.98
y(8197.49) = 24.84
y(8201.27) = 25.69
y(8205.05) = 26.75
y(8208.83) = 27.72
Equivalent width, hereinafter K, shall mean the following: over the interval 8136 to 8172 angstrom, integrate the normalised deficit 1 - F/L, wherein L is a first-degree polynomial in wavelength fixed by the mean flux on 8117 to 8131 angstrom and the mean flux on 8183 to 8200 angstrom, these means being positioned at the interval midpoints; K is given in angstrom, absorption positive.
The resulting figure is -1.4 angstrom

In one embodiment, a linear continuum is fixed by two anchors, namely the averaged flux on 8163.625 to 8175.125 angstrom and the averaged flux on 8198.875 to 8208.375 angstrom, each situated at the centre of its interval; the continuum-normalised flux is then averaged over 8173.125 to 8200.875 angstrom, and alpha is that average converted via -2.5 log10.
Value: 0.03 mag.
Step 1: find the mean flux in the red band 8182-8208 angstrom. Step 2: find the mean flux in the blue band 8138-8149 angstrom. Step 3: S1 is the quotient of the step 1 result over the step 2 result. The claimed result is 0.9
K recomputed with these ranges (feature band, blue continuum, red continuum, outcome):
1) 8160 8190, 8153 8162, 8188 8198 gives 0.24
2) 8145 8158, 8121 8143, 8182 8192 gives -0.22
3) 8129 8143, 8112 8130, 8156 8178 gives -0.35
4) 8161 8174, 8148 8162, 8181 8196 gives -0.06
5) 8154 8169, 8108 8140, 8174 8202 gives -0.56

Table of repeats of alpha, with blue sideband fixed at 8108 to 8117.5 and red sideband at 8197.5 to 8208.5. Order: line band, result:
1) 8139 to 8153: -0.028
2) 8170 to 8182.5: 0.000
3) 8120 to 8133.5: -0.004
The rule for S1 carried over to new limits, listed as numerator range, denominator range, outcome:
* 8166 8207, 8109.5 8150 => 0.95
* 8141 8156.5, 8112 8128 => 1.02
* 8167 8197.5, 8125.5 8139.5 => 0.95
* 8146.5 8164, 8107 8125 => 1.01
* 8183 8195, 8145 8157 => 0.95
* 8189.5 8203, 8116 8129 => 0.94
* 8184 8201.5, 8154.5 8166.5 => 0.94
